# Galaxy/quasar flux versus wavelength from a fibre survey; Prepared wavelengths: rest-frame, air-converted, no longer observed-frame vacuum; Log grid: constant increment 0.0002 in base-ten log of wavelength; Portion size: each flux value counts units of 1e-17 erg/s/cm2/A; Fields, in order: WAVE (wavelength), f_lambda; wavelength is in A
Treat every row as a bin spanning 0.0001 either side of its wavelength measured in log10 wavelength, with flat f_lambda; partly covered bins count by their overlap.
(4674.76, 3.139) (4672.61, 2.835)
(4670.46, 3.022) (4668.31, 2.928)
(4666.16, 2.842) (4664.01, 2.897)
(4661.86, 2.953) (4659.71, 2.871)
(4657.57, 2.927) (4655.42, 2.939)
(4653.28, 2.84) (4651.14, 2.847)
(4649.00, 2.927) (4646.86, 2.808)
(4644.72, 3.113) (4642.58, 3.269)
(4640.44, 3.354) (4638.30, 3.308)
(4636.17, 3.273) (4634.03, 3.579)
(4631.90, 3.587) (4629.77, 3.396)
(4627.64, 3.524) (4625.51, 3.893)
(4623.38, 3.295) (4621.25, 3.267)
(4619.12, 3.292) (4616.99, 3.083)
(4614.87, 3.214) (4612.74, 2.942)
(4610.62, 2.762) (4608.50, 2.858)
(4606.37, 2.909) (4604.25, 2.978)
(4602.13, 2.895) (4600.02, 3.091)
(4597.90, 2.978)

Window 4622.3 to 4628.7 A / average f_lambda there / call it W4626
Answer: 3.57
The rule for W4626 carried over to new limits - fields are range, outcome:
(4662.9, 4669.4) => 2.89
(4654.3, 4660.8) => 2.91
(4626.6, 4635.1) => 3.52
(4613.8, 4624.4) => 3.23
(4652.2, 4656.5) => 2.89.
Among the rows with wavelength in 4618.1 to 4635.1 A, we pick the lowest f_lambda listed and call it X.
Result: 3.267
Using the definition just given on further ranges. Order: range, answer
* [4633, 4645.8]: 3.113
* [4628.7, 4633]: 3.396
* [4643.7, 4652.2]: 2.808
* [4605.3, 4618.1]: 2.762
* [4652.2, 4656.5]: 2.84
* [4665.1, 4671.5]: 2.842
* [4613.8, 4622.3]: 3.083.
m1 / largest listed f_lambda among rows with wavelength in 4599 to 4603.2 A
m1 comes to 3.091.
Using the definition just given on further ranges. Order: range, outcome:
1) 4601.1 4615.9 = 3.214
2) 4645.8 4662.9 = 2.953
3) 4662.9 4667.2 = 2.897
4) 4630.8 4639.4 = 3.587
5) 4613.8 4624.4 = 3.295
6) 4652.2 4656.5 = 2.939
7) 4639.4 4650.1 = 3.354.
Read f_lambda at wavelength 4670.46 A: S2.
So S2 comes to 3.022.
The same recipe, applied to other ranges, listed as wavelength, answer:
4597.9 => 2.978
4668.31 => 2.928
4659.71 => 2.871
